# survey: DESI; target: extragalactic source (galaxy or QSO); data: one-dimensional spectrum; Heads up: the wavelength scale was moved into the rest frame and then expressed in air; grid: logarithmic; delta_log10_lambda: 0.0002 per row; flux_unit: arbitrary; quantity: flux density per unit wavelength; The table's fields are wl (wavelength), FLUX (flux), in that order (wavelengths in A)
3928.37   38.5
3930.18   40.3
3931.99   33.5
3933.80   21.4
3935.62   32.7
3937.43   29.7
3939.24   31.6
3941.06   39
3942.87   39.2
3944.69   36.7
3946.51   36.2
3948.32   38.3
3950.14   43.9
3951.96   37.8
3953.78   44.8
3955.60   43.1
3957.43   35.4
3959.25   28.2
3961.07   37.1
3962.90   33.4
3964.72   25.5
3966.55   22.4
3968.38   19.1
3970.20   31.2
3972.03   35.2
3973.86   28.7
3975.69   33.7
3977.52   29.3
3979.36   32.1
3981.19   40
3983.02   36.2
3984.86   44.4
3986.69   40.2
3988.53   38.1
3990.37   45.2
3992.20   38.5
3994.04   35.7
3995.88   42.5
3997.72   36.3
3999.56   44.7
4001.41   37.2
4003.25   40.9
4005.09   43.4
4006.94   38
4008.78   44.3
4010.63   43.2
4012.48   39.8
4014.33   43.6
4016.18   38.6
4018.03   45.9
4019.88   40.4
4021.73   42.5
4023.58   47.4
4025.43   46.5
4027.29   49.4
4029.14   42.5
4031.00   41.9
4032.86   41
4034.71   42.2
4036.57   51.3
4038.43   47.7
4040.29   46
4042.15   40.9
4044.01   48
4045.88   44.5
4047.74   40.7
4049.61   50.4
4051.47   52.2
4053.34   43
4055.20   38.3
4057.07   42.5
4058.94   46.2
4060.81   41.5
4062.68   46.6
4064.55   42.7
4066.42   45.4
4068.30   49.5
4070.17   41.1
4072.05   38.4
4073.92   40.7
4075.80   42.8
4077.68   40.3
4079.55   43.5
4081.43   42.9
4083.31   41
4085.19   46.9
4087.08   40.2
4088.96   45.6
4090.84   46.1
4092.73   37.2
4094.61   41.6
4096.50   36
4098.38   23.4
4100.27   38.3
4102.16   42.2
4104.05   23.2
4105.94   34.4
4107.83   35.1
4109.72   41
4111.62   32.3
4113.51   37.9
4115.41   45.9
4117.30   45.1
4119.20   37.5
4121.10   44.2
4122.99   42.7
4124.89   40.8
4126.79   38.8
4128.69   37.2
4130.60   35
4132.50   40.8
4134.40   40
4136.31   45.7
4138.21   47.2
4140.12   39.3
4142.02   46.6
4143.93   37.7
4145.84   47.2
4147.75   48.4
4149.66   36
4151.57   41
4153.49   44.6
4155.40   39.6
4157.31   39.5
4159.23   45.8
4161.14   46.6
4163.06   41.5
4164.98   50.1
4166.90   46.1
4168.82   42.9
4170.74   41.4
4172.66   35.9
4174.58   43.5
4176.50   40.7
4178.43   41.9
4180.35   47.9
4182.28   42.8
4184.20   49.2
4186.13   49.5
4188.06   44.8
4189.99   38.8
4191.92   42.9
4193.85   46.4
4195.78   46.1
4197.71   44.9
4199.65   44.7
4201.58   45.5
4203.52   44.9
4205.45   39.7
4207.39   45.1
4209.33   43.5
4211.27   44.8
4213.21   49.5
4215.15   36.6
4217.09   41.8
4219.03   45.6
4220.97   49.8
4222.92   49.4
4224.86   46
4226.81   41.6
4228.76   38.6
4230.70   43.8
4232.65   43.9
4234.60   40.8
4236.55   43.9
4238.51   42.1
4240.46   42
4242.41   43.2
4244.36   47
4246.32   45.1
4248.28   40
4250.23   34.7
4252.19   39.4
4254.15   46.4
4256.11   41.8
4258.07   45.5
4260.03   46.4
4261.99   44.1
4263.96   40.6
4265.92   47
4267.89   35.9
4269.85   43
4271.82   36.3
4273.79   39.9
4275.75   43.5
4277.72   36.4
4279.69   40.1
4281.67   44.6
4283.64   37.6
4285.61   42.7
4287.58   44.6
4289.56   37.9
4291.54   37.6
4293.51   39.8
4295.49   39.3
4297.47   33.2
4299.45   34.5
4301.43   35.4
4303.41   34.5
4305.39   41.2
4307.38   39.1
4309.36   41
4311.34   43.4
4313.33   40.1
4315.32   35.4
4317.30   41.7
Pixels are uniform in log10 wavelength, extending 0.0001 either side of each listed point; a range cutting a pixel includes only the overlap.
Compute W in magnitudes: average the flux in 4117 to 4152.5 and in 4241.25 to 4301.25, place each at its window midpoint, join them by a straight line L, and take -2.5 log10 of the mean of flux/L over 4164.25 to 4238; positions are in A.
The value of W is -0.072 mag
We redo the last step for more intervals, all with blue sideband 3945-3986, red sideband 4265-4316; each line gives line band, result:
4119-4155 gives -0.13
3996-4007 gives -0.16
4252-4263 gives -0.14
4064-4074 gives -0.20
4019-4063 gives -0.25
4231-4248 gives -0.13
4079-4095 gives -0.18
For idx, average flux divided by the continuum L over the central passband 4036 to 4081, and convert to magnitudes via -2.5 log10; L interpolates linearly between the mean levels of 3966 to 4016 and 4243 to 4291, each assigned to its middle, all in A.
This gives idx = -0.16 mag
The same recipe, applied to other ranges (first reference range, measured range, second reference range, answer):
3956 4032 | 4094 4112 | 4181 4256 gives 0.18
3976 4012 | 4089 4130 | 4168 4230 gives 0.10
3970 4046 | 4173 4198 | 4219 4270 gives -0.04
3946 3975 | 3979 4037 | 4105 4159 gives -0.17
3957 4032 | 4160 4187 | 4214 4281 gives -0.08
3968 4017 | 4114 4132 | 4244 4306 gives -0.04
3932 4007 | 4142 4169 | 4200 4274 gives -0.07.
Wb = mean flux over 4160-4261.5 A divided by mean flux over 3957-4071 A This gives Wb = 1.1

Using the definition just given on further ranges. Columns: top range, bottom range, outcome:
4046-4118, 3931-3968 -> 1.20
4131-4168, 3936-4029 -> 1.14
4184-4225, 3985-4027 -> 1.08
